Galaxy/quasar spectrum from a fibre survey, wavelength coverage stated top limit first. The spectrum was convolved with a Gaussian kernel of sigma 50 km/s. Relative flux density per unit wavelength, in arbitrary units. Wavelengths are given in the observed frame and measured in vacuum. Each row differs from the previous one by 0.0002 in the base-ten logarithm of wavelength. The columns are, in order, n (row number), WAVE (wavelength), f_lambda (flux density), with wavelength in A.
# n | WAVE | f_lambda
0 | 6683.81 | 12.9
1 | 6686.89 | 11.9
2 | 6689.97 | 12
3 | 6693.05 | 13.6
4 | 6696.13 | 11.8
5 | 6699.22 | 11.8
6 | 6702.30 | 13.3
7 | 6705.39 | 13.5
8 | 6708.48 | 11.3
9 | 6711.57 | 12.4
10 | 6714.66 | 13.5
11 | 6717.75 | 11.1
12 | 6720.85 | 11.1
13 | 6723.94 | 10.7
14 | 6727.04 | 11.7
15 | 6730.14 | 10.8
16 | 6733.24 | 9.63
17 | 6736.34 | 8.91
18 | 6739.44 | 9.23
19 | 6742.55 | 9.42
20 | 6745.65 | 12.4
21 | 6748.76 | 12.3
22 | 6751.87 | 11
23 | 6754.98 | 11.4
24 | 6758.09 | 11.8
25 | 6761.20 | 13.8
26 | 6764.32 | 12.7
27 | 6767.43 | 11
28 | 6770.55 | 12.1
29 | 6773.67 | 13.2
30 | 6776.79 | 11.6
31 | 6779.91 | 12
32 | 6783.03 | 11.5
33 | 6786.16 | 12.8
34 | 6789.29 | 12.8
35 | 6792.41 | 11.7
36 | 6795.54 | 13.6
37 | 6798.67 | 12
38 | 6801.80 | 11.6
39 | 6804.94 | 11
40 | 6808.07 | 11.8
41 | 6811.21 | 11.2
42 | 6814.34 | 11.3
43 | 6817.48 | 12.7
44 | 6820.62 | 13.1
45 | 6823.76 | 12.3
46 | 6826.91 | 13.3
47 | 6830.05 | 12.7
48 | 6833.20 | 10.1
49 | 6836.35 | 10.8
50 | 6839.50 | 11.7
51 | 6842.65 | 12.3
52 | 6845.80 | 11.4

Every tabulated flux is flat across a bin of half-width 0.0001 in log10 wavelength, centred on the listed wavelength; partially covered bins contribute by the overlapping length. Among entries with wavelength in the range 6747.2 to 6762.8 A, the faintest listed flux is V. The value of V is 11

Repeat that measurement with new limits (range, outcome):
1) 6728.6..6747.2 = 8.91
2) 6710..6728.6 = 10.7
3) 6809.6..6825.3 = 11.2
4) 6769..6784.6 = 11.5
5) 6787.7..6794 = 11.7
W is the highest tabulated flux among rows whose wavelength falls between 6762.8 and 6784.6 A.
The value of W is 13.2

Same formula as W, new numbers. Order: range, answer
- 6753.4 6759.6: 11.8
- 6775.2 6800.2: 13.6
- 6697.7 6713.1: 13.5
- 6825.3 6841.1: 13.3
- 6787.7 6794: 12.8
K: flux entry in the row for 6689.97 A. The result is 12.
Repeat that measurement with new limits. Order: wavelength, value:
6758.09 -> 11.8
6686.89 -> 11.9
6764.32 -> 12.7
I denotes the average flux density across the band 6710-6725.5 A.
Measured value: 11.8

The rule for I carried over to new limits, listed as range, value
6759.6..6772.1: 12.4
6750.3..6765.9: 12.1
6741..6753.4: 11.3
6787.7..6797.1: 12.7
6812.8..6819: 12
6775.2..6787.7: 12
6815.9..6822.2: 12.9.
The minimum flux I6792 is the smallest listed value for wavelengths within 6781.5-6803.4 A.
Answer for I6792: 11.5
